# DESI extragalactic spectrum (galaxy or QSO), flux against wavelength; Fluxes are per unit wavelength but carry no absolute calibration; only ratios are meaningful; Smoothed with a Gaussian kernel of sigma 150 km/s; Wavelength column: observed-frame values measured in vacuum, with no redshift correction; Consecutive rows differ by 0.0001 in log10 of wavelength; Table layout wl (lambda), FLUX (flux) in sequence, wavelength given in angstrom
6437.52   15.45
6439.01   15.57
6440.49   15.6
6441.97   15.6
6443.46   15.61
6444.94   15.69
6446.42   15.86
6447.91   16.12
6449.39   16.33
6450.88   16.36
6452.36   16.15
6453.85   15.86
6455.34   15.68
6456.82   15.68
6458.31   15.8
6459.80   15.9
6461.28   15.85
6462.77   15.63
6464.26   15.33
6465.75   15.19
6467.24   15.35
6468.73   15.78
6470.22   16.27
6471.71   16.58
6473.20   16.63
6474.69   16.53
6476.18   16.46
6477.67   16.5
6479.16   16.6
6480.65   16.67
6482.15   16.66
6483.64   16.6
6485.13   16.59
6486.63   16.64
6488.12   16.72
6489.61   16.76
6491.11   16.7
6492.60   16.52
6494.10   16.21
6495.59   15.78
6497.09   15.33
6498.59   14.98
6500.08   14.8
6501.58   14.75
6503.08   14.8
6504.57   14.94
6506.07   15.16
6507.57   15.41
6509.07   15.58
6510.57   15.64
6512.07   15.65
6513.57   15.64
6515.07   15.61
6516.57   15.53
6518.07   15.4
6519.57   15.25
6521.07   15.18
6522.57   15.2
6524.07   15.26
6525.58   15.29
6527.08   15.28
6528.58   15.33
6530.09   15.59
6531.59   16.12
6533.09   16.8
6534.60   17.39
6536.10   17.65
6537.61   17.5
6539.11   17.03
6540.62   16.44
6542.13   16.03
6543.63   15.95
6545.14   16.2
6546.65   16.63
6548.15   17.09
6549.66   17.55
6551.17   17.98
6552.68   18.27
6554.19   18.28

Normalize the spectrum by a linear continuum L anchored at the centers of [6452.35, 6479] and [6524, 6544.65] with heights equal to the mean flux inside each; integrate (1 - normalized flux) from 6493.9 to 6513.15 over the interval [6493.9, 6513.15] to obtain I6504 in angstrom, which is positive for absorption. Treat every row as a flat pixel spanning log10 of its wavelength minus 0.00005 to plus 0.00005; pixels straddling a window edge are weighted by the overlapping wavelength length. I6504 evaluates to 1.0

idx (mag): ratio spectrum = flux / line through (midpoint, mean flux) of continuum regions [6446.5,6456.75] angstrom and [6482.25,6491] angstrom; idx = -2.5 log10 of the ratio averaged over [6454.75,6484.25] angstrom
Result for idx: 0.02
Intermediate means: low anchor 16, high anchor 16.7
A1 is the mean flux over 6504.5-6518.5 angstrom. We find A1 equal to 15.5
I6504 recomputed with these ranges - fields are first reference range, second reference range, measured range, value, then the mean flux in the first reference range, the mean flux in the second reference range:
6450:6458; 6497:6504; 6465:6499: -2.1 angstrom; 15.9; 14.9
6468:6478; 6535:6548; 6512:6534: 1.4 angstrom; 16.4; 16.7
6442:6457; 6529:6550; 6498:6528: 2.2 angstrom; 15.9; 16.7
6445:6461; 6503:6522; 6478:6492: -0.9 angstrom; 16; 15.4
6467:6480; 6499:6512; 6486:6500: -0.4 angstrom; 16.3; 15.2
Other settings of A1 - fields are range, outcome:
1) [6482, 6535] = 15.7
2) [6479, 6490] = 16.7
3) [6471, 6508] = 16.1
